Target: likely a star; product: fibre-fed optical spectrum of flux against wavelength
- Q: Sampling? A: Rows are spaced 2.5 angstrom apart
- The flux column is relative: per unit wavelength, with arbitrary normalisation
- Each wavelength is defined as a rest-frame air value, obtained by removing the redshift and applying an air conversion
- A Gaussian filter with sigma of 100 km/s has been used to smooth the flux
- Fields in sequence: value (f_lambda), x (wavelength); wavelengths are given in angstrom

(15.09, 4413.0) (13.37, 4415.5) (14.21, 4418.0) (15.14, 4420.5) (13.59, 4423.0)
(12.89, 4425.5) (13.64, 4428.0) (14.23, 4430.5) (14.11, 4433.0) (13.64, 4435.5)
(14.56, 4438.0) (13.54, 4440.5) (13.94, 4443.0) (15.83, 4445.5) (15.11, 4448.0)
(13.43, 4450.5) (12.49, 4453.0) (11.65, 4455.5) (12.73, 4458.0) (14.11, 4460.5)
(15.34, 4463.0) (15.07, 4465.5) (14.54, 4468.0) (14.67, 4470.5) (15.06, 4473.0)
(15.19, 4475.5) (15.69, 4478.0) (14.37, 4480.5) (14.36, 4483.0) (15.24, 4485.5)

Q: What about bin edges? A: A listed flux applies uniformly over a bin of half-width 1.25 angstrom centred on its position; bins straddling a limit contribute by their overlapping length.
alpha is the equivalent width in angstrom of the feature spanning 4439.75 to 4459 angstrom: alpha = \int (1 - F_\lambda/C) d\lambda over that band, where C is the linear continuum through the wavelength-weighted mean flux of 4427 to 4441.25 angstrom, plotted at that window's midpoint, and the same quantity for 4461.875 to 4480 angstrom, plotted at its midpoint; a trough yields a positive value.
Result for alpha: 1.1 angstrom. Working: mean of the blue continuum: 14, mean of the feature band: 13.6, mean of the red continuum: 15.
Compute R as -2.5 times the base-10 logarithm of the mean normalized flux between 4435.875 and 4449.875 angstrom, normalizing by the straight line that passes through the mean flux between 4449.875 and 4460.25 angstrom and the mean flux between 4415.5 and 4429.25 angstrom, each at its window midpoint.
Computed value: -0.11 mag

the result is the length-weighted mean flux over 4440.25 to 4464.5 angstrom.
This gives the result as 13.8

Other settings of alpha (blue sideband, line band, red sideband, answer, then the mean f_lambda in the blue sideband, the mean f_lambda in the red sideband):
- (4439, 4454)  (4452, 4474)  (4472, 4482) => 1.0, 14.1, 15.1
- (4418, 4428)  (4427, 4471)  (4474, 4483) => 1.1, 13.9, 15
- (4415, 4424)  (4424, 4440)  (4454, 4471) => 0.3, 14.1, 14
